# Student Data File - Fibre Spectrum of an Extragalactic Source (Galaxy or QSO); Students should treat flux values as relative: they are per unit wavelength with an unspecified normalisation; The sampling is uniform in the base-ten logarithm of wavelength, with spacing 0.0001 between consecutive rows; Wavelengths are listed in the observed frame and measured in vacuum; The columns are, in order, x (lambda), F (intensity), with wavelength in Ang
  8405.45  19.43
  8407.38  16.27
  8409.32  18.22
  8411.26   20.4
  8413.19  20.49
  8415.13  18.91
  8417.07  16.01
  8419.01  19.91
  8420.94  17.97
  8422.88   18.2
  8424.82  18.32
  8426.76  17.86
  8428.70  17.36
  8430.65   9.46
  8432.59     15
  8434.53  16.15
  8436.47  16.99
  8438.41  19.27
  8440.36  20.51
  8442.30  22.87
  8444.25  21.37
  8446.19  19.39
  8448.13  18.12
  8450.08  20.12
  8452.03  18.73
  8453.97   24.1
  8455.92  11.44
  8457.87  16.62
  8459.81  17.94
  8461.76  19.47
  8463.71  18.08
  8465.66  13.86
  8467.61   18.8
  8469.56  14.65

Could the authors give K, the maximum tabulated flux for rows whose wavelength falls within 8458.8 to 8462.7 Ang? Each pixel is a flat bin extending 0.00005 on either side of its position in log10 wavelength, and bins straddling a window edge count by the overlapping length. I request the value 19.47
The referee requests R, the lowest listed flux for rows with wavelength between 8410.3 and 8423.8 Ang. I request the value 16.01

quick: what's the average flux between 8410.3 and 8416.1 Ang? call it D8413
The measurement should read 19.9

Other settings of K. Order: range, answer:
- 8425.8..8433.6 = 17.86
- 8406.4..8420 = 20.49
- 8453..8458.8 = 24.1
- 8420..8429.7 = 18.32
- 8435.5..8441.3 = 20.51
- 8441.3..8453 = 22.87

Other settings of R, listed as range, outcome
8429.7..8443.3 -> 9.46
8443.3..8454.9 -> 18.12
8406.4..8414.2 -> 16.27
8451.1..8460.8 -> 11.44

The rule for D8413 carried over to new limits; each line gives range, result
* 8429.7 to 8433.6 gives 12.3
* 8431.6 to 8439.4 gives 16.8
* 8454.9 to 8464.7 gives 16.7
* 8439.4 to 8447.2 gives 21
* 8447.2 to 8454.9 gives 20.3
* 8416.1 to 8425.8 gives 18.1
